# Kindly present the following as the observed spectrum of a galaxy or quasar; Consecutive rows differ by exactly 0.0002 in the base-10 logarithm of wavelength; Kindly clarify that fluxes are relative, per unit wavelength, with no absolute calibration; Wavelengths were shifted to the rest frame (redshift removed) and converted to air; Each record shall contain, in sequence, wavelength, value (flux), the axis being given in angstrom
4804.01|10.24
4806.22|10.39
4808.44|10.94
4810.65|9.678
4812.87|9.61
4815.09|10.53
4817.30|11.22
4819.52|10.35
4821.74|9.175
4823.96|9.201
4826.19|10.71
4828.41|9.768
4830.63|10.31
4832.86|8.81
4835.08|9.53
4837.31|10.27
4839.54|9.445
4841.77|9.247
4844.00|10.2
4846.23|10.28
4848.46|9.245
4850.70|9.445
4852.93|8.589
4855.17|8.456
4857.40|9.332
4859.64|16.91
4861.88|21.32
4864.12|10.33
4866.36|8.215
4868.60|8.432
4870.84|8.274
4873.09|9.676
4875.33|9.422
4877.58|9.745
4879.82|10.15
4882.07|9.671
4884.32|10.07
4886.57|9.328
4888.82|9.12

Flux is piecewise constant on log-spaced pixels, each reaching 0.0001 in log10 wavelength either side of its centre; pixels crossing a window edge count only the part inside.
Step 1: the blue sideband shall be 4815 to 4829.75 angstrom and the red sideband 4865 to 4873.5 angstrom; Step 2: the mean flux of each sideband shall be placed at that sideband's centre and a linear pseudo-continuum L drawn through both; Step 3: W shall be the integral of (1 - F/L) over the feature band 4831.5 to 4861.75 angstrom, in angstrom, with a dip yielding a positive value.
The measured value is -3.5 angstrom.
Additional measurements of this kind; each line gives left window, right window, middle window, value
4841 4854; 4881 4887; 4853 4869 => -3.7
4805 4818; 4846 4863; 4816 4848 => 3.3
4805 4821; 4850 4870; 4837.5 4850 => 1.4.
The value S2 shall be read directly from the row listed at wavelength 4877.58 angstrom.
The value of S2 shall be 9.745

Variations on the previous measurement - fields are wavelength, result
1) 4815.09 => 10.53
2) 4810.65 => 9.678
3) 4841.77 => 9.247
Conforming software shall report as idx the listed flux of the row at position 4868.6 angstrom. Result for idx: 8.432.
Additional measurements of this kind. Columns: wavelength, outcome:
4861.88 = 21.32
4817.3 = 11.22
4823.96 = 9.201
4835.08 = 9.53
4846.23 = 10.28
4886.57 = 9.328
